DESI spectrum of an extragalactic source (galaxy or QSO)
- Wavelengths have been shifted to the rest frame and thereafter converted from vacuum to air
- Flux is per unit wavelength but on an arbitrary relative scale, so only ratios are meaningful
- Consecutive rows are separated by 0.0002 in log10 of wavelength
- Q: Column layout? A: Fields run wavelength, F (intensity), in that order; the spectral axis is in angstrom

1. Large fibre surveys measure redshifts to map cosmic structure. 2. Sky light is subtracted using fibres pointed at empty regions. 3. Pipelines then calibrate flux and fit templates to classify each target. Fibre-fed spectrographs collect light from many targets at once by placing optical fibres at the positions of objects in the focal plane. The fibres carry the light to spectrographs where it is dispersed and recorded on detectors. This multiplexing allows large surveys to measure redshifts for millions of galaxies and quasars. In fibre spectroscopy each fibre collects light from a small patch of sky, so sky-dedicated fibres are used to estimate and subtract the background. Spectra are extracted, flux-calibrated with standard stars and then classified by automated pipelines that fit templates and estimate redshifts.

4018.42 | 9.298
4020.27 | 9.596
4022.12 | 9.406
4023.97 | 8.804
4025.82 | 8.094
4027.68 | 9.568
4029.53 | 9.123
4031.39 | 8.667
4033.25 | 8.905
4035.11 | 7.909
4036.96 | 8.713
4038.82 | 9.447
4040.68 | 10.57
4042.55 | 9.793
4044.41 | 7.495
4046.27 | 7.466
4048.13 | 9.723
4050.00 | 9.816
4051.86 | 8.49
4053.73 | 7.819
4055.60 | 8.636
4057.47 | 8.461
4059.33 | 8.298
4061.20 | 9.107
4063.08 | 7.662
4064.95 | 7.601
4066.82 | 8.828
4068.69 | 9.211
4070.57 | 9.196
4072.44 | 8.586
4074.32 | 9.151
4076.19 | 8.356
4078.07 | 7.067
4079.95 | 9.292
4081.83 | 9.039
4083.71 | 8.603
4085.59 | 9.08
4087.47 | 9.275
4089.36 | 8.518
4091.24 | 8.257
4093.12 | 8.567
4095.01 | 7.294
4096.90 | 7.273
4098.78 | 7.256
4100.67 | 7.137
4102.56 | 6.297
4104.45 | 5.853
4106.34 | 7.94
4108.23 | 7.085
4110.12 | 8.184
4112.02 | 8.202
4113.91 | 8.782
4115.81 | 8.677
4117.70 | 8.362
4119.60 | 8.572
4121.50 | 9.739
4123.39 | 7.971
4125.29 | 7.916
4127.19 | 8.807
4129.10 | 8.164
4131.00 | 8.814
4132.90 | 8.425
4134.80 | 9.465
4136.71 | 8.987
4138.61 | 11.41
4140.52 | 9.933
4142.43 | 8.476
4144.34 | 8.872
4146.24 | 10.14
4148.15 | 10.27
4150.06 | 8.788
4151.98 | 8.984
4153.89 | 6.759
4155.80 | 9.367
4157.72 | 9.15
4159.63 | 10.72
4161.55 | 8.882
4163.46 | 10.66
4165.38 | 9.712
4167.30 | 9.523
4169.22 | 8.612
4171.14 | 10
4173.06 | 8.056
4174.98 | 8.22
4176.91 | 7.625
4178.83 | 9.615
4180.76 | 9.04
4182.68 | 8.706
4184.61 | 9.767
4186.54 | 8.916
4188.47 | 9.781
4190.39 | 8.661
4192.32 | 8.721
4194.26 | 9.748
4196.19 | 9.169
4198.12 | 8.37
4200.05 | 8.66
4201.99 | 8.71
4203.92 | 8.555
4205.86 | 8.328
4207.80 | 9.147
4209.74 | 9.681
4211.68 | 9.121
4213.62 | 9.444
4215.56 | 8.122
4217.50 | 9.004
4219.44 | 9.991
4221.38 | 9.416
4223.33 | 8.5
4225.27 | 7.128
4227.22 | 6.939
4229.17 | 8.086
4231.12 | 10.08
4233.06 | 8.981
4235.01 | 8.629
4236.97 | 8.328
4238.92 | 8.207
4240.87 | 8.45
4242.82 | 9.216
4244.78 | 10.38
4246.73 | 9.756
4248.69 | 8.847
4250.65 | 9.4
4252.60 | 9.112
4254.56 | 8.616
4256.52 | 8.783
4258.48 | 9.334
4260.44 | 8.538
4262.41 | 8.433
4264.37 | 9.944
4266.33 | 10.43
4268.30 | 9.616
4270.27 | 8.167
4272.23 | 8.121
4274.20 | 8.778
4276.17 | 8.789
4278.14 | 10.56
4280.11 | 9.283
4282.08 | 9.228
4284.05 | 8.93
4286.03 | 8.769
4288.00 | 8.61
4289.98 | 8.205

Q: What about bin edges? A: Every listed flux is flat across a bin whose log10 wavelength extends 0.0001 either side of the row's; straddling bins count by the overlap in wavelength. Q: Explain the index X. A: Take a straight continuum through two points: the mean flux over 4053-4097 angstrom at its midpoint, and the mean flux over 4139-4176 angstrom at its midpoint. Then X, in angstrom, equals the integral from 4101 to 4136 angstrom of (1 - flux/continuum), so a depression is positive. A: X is 2.9 angstrom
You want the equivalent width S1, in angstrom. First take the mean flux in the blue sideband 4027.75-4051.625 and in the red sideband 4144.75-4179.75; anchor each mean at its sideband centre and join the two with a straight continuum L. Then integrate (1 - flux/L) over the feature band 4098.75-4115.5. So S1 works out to 3.0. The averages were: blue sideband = 8.98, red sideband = 9.17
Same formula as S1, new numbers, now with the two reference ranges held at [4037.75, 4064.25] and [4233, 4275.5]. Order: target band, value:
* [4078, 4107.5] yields 2.90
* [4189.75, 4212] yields 0.08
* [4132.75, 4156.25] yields -1.00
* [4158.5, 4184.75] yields -0.90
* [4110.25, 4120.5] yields 0.40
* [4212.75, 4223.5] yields -0.19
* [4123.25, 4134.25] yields 0.54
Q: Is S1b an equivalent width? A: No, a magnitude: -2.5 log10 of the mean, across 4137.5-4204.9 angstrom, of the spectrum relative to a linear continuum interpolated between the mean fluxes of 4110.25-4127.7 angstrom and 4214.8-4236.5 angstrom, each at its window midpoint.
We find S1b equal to -0.07 mag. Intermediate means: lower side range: 8.54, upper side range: 8.62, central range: 9.16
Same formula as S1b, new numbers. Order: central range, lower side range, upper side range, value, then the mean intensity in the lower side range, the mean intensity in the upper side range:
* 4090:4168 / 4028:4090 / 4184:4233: 0.02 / 8.73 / 8.88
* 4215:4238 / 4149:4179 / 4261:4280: 0.06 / 9.03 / 9.19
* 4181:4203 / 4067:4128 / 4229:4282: -0.03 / 8.24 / 9.09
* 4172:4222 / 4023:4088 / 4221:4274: -0.01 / 8.74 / 8.86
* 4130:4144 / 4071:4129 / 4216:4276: -0.12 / 8.18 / 8.9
